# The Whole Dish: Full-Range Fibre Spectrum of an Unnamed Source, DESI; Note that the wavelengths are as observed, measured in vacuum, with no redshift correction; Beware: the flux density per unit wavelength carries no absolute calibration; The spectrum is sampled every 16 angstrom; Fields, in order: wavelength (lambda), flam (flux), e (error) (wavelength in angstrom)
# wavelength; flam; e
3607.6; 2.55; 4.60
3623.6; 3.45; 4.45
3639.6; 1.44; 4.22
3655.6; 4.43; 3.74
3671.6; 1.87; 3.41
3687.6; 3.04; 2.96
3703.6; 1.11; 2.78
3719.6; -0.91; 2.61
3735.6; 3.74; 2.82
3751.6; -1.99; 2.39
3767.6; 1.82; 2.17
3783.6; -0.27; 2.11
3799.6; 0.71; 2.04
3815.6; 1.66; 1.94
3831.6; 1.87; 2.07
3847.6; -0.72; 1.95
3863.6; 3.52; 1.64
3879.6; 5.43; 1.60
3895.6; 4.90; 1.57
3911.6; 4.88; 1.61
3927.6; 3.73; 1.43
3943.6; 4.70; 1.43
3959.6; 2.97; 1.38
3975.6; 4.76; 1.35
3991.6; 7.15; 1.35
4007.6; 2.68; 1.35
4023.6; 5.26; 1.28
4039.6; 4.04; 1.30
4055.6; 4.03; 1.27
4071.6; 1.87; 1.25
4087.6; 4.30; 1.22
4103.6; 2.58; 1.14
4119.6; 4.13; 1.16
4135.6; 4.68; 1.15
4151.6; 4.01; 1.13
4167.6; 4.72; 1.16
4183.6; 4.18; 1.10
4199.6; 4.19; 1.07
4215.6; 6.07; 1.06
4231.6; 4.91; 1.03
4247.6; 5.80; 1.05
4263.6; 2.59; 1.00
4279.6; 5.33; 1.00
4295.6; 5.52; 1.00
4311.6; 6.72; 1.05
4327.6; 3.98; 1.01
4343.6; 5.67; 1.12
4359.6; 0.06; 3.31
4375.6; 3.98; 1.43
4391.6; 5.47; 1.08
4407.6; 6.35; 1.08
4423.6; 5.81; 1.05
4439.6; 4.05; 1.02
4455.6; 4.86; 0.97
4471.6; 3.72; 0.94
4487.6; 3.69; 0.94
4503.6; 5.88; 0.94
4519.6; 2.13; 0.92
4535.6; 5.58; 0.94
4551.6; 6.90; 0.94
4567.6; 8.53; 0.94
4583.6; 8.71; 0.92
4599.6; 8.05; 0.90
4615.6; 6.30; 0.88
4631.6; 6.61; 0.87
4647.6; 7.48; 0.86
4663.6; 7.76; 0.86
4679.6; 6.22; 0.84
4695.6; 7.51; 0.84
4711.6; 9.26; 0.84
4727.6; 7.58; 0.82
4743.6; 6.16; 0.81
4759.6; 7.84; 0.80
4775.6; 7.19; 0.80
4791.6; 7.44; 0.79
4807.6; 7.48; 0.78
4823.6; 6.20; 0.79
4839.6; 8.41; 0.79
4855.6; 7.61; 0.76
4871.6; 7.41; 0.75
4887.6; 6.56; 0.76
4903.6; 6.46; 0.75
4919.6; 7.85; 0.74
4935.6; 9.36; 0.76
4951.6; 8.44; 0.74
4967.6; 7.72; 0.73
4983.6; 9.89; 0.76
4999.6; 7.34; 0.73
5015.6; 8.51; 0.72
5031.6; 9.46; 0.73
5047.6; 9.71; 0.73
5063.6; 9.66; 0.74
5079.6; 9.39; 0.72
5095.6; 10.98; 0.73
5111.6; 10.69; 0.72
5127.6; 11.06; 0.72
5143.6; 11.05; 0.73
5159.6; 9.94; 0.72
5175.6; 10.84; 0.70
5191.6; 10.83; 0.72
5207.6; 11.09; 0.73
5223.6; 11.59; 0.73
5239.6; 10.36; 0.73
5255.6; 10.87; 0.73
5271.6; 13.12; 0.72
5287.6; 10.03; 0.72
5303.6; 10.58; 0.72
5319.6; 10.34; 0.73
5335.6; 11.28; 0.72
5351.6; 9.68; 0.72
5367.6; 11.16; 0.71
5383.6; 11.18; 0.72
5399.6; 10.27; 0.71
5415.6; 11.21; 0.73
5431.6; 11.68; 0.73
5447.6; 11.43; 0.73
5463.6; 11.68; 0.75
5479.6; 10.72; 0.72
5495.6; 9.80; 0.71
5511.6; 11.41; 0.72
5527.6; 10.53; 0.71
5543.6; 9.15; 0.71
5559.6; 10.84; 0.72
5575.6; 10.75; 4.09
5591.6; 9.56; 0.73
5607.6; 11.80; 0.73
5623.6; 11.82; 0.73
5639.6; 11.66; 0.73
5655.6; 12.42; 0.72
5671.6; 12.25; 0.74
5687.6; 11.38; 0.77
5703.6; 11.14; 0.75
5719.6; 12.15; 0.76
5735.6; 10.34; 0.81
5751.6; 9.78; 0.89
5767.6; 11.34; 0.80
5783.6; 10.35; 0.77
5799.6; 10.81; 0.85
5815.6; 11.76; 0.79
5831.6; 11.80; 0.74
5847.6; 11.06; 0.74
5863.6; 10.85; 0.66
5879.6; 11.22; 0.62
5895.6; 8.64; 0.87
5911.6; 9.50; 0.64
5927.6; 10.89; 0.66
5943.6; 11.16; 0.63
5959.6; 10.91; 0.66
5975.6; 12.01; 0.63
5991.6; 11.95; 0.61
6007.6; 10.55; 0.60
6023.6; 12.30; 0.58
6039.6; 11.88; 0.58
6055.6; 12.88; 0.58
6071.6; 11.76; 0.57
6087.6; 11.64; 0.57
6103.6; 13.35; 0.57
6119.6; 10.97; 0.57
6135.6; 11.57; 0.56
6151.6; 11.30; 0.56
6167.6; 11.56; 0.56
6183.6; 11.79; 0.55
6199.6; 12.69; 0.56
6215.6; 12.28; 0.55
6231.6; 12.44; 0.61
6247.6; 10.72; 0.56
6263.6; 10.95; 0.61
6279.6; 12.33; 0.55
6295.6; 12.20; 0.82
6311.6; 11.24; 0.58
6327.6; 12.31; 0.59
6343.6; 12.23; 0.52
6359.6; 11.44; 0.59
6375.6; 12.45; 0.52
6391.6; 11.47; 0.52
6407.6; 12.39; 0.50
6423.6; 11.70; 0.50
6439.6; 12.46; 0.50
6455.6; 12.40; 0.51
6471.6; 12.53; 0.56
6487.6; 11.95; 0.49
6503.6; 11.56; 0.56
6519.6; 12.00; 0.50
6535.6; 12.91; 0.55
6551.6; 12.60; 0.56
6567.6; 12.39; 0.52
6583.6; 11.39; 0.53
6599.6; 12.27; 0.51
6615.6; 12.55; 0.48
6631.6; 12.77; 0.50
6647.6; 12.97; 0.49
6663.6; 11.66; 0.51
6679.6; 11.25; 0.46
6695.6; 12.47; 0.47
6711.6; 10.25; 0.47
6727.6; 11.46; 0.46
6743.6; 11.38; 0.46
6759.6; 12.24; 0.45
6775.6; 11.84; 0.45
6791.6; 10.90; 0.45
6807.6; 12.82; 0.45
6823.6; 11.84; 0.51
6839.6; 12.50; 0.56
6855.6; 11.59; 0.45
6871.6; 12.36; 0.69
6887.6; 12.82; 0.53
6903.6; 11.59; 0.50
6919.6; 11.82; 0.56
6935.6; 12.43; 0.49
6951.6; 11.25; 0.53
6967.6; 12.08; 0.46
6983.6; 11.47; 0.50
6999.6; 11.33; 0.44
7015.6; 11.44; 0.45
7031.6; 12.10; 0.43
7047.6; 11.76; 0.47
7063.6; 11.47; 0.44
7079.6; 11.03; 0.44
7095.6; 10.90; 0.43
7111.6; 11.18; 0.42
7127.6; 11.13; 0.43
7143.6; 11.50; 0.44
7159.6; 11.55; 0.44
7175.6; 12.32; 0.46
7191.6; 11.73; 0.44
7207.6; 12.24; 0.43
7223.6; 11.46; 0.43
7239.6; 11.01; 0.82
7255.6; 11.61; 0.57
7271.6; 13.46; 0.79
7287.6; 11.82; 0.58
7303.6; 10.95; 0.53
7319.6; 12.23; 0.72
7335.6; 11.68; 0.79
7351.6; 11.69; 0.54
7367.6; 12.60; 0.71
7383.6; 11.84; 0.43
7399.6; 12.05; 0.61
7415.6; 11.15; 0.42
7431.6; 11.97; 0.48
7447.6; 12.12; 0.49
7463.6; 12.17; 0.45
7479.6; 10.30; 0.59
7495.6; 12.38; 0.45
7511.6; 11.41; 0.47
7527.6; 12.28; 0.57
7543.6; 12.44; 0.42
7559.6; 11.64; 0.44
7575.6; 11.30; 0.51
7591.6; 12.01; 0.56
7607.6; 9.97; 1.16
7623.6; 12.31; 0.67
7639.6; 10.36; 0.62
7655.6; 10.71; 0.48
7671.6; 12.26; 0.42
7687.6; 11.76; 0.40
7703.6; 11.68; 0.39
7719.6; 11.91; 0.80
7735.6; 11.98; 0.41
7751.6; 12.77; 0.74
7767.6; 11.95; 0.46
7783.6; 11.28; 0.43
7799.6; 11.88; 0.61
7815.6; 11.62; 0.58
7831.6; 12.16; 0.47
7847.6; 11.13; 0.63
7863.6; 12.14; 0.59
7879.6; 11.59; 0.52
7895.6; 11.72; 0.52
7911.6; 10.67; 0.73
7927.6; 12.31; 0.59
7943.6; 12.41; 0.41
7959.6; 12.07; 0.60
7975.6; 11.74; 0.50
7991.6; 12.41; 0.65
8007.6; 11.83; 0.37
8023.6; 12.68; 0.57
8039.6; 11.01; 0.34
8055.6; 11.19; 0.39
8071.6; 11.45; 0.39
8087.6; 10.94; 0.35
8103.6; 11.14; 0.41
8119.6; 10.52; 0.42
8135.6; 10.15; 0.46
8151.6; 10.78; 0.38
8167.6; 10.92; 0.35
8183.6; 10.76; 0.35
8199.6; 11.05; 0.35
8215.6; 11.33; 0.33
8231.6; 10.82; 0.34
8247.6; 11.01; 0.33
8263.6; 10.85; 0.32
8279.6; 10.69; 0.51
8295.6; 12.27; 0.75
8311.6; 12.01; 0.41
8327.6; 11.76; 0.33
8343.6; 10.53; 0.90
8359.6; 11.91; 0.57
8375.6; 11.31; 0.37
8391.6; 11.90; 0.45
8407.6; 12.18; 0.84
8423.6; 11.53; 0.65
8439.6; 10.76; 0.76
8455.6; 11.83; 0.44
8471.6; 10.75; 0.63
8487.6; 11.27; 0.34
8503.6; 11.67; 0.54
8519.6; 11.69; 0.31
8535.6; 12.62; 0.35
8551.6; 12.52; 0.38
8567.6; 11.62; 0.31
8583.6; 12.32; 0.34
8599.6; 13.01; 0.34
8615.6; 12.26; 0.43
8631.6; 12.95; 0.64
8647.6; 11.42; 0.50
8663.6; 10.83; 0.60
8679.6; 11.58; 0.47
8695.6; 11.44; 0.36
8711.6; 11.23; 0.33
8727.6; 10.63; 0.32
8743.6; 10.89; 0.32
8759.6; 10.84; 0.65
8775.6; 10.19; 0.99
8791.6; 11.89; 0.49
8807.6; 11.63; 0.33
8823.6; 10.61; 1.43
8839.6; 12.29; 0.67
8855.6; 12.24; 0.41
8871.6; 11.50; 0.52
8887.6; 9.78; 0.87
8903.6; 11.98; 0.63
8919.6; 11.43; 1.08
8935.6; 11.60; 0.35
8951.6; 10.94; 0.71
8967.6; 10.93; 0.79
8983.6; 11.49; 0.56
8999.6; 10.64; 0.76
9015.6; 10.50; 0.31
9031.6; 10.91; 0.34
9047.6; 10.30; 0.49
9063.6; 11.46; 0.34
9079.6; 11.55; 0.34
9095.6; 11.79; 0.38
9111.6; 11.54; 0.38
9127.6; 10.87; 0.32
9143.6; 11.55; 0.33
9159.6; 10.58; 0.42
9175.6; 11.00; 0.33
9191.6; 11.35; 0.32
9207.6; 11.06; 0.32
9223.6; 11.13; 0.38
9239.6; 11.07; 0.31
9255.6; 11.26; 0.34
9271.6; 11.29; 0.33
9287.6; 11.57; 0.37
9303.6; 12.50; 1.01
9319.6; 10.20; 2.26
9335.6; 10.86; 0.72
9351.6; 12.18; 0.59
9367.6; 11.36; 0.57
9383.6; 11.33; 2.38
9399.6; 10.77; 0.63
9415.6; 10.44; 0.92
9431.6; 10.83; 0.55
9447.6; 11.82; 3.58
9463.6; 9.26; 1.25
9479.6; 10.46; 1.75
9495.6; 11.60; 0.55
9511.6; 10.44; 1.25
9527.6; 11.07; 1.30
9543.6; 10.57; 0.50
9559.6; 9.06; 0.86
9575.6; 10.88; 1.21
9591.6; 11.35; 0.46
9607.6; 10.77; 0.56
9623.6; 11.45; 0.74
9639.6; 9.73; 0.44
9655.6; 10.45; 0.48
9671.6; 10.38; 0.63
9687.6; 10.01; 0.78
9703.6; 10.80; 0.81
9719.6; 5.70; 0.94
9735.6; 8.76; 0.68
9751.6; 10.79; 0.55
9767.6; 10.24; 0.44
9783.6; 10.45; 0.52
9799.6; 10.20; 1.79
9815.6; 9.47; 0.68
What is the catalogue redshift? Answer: 0.139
